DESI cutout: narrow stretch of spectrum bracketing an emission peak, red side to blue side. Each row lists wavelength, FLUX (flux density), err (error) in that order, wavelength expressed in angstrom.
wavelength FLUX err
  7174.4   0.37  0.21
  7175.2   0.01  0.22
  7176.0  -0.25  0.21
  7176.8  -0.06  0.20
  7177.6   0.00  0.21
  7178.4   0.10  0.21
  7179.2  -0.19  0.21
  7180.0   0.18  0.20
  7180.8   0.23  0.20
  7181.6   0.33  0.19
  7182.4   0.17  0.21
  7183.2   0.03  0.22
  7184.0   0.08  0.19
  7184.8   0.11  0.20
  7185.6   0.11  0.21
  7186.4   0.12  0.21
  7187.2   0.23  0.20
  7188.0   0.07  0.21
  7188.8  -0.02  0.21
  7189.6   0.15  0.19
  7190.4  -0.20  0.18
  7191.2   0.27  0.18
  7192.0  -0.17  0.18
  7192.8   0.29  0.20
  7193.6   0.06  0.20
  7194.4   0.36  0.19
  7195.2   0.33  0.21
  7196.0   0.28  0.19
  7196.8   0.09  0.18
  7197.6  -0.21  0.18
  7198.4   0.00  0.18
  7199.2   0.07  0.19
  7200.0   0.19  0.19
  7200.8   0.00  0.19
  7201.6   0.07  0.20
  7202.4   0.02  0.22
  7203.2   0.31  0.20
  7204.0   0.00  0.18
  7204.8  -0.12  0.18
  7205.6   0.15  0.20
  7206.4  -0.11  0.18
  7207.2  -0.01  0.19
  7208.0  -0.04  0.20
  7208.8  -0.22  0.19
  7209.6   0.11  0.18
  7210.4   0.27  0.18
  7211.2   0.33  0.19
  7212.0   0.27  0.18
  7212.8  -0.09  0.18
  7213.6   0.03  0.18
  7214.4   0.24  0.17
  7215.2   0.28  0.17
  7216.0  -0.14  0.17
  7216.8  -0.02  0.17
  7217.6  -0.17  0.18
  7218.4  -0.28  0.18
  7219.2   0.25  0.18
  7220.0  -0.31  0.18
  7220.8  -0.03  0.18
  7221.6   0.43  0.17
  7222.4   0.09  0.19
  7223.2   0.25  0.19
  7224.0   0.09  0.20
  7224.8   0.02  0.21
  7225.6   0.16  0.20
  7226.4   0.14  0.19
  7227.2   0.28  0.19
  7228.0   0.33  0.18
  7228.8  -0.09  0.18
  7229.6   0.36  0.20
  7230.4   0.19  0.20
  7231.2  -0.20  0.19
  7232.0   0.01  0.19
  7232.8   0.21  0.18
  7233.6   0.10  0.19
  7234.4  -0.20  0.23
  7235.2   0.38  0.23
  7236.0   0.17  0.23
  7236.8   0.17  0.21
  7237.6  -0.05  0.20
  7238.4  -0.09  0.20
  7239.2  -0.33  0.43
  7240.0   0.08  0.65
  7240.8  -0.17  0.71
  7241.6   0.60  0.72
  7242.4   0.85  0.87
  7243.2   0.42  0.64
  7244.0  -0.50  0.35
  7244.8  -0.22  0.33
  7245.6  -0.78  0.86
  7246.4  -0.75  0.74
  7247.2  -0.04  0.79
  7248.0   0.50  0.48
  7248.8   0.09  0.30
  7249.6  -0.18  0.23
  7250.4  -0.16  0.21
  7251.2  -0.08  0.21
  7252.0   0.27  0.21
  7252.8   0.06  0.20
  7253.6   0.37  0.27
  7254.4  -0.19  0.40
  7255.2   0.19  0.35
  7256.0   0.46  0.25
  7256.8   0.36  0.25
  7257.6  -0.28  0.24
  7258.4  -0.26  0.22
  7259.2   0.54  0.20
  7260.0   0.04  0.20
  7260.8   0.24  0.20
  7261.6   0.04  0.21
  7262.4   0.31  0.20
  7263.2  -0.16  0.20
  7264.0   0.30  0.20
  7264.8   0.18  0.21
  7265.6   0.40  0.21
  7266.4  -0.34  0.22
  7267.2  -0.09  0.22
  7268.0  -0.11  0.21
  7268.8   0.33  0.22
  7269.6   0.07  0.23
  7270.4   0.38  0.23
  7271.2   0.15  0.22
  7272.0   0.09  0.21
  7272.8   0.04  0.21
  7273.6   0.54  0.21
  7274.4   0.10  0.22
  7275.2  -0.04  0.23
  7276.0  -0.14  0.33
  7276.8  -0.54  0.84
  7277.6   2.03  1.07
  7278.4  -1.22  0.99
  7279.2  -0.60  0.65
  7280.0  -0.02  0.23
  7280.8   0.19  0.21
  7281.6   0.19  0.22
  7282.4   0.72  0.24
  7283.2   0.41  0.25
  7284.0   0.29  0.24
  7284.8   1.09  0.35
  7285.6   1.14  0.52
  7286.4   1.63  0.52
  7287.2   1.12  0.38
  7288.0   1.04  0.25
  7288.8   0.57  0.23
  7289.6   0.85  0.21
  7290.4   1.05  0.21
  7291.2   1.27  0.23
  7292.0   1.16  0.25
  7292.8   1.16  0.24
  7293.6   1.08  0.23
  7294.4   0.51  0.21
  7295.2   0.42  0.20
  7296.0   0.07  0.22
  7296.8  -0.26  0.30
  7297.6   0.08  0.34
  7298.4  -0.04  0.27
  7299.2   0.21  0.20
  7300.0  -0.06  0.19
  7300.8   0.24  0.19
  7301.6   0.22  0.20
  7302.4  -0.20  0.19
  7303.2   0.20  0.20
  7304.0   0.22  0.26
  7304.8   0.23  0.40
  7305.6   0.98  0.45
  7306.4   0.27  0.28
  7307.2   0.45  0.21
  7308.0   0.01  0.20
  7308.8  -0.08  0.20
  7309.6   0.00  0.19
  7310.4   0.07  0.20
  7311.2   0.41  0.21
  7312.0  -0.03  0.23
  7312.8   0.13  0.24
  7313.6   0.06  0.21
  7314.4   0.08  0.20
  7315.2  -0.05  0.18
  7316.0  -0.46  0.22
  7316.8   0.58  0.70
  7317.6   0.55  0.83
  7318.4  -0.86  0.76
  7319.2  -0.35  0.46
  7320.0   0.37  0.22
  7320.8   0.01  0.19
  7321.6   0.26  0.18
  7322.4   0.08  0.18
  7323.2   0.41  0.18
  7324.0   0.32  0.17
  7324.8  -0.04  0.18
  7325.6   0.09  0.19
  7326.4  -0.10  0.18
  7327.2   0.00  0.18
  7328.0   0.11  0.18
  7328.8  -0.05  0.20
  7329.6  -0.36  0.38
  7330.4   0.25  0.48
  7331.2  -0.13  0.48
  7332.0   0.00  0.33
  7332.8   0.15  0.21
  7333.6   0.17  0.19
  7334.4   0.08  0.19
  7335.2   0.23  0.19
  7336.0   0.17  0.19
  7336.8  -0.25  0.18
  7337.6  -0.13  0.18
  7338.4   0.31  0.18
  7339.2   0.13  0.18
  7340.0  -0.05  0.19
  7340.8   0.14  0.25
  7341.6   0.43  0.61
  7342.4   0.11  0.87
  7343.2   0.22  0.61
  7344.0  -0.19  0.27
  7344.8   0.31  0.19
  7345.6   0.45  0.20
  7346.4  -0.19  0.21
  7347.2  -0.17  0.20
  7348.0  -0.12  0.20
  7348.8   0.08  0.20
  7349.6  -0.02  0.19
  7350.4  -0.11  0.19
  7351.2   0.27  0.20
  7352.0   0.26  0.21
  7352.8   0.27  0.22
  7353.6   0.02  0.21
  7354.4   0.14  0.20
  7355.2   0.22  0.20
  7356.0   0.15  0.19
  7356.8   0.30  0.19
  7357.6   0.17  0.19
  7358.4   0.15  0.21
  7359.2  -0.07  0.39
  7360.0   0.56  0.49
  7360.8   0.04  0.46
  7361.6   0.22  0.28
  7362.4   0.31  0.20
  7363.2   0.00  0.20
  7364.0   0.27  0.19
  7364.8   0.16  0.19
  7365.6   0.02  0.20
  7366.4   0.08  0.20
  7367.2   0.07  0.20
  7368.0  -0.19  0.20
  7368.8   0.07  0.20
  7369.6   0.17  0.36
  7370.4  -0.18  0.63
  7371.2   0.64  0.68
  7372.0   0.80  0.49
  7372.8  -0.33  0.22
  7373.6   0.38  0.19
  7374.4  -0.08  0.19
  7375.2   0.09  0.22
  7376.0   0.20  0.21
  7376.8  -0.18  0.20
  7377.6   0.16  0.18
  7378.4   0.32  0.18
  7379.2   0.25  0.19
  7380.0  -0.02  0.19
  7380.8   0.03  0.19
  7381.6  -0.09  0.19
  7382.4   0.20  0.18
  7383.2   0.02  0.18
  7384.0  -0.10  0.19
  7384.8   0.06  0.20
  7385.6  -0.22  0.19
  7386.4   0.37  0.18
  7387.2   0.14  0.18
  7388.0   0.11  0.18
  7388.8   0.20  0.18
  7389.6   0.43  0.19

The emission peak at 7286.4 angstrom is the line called [O II]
